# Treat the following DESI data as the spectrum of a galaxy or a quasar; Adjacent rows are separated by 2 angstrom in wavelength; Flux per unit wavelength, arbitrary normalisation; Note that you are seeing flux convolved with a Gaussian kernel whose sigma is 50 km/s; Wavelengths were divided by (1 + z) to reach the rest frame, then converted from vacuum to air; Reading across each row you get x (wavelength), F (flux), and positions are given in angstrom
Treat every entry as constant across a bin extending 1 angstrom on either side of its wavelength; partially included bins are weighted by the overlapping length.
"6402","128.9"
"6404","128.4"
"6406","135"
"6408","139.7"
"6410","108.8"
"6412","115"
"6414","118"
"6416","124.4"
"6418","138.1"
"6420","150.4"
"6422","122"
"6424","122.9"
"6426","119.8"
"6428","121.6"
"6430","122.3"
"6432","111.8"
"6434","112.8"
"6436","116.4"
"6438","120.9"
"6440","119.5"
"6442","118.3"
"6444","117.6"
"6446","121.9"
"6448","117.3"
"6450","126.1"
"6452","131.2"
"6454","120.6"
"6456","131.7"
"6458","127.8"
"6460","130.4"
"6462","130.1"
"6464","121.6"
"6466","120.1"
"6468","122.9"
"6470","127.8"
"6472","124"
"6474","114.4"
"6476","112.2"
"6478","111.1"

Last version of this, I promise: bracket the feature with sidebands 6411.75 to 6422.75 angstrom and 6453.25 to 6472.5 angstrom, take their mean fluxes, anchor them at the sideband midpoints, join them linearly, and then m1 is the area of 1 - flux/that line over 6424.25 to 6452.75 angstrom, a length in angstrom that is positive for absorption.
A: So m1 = 1.7 angstrom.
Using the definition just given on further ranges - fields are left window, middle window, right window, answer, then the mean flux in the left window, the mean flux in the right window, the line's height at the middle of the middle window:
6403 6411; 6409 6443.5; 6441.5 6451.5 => 0.9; 128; 121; 125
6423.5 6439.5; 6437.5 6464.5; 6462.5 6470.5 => -0.6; 118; 123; 121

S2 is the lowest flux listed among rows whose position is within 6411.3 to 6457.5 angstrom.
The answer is 111.8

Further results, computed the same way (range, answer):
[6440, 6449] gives 117.3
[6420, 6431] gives 119.8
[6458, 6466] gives 120.1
